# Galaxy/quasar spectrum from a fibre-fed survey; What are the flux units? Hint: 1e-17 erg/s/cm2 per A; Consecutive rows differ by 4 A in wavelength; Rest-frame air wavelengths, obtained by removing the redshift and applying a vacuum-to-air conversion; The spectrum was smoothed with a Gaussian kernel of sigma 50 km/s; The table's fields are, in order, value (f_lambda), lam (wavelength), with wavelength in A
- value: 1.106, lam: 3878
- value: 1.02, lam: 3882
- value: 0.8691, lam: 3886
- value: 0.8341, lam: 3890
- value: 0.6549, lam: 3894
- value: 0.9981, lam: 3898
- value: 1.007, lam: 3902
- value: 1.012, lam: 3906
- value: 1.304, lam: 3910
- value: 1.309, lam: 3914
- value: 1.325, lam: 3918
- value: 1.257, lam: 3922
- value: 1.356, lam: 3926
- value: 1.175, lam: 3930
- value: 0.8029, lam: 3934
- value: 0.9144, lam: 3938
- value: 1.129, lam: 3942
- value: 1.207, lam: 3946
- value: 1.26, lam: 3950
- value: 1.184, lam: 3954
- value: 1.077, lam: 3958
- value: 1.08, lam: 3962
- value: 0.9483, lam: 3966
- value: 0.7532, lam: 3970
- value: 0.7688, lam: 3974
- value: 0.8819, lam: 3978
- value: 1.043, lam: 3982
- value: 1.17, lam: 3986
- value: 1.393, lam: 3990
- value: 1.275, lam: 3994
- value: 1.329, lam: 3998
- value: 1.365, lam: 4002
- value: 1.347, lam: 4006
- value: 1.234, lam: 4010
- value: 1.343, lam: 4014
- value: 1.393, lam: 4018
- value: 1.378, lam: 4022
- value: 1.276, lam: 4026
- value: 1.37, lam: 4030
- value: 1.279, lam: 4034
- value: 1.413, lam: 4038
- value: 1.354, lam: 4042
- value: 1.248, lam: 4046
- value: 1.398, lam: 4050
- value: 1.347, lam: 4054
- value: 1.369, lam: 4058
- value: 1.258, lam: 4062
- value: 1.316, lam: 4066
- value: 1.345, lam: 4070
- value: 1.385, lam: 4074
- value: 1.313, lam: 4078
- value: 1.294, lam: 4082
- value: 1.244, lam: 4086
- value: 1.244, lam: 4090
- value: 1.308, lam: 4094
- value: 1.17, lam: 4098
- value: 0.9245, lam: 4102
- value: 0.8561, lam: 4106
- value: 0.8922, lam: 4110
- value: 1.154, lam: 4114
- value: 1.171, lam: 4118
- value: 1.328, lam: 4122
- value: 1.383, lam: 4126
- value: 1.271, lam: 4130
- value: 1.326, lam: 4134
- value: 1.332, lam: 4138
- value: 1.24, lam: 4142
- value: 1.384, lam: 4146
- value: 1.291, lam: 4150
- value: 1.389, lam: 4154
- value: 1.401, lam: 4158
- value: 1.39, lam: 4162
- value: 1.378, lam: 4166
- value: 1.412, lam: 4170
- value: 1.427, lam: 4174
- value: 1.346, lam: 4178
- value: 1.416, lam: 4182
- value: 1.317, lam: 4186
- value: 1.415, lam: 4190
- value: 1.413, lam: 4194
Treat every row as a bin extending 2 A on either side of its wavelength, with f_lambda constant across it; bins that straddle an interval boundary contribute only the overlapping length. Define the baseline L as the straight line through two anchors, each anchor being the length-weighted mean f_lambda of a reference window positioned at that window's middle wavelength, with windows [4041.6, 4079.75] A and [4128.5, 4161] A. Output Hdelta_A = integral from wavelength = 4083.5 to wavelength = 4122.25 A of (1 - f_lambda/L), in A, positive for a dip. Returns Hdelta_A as 6.1 A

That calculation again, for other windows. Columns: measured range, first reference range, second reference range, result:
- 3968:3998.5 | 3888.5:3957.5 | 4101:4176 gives 2.27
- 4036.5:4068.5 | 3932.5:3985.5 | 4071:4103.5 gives -4.26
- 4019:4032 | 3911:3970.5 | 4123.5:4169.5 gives -1.34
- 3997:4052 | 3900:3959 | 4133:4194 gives -4.28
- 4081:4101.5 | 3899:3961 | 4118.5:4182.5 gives 1.13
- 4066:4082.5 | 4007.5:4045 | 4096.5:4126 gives -1.91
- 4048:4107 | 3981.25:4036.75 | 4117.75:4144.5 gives 2.10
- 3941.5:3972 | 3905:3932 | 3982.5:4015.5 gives 4.71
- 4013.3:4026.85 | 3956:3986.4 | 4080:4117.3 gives -4.46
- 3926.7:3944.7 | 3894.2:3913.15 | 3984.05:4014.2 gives 1.56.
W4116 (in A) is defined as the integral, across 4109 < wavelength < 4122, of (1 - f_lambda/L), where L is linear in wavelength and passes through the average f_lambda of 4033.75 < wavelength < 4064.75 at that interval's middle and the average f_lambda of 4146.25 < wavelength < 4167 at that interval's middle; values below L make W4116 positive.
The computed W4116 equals 2.2 A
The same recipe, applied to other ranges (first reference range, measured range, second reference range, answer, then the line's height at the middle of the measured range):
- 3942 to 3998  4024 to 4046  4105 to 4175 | -3.1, 1.16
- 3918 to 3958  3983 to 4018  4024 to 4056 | -1.1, 1.26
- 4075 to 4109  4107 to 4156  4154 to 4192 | 0.9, 1.28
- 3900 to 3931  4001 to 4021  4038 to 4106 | -1.3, 1.25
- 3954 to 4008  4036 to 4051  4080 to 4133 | -2.7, 1.14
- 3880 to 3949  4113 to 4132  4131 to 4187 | 0.7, 1.32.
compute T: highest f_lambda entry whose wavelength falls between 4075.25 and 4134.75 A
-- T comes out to 1.383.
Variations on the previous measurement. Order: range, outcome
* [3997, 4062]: 1.413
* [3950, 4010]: 1.393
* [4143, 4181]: 1.427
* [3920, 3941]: 1.356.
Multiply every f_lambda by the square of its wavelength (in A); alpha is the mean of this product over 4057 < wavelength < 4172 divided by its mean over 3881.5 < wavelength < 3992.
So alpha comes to 1.30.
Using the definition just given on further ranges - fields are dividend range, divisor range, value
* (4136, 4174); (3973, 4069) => 1.14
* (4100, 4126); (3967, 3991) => 1.17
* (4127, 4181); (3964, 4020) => 1.26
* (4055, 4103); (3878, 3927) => 1.29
